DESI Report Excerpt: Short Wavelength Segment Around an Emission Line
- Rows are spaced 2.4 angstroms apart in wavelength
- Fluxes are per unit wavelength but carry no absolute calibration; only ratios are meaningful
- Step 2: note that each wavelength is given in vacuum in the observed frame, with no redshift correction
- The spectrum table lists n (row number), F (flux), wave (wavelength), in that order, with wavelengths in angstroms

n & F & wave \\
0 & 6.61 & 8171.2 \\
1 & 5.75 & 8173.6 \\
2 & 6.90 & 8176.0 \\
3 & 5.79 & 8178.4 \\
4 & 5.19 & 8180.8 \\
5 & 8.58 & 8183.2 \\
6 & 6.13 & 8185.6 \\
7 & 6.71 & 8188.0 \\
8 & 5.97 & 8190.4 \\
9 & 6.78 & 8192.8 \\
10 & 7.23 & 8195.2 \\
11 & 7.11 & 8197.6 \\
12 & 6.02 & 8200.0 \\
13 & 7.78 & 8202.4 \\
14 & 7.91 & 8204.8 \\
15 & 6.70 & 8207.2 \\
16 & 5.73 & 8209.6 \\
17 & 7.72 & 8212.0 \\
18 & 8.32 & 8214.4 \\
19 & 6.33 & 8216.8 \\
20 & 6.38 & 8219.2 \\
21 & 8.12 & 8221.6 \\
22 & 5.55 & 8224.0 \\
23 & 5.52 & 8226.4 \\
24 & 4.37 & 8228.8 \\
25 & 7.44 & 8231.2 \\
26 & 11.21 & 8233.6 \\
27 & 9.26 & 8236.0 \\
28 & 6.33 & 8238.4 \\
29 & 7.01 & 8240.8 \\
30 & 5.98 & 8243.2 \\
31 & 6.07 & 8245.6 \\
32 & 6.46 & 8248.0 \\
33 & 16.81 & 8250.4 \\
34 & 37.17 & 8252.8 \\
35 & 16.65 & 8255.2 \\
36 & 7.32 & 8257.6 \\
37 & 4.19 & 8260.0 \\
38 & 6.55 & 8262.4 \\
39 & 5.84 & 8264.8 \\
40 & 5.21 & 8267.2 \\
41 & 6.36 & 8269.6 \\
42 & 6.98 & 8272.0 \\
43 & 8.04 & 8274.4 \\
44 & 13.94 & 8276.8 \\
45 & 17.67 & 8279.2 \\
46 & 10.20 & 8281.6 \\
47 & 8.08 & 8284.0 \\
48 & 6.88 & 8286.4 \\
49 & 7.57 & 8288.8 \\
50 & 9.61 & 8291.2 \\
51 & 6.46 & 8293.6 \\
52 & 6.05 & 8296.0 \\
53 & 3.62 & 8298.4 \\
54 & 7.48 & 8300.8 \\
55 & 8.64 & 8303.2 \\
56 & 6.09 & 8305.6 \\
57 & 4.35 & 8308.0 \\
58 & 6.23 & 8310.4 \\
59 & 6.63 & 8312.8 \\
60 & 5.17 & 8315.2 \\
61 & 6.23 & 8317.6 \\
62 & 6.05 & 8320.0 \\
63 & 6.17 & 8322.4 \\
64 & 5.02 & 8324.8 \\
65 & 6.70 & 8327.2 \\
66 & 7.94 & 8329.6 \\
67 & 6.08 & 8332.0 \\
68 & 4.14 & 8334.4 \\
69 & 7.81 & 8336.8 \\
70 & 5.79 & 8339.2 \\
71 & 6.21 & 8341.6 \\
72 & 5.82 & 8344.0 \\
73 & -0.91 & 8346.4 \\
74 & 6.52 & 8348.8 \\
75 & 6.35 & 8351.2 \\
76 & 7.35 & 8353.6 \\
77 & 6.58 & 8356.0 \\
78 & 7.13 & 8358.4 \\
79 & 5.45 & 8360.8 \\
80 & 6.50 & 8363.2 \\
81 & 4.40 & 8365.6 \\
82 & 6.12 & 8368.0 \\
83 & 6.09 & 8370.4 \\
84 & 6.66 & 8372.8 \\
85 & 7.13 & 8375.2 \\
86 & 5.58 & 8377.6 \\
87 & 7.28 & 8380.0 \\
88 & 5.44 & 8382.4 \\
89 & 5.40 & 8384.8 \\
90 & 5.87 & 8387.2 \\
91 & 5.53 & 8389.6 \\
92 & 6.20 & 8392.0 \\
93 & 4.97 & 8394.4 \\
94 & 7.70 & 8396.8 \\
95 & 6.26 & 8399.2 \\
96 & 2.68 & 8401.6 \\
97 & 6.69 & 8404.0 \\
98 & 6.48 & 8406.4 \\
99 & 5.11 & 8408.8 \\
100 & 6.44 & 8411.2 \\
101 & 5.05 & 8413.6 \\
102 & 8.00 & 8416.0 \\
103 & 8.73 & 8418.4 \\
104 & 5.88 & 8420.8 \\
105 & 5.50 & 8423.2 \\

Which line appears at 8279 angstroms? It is [N II]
